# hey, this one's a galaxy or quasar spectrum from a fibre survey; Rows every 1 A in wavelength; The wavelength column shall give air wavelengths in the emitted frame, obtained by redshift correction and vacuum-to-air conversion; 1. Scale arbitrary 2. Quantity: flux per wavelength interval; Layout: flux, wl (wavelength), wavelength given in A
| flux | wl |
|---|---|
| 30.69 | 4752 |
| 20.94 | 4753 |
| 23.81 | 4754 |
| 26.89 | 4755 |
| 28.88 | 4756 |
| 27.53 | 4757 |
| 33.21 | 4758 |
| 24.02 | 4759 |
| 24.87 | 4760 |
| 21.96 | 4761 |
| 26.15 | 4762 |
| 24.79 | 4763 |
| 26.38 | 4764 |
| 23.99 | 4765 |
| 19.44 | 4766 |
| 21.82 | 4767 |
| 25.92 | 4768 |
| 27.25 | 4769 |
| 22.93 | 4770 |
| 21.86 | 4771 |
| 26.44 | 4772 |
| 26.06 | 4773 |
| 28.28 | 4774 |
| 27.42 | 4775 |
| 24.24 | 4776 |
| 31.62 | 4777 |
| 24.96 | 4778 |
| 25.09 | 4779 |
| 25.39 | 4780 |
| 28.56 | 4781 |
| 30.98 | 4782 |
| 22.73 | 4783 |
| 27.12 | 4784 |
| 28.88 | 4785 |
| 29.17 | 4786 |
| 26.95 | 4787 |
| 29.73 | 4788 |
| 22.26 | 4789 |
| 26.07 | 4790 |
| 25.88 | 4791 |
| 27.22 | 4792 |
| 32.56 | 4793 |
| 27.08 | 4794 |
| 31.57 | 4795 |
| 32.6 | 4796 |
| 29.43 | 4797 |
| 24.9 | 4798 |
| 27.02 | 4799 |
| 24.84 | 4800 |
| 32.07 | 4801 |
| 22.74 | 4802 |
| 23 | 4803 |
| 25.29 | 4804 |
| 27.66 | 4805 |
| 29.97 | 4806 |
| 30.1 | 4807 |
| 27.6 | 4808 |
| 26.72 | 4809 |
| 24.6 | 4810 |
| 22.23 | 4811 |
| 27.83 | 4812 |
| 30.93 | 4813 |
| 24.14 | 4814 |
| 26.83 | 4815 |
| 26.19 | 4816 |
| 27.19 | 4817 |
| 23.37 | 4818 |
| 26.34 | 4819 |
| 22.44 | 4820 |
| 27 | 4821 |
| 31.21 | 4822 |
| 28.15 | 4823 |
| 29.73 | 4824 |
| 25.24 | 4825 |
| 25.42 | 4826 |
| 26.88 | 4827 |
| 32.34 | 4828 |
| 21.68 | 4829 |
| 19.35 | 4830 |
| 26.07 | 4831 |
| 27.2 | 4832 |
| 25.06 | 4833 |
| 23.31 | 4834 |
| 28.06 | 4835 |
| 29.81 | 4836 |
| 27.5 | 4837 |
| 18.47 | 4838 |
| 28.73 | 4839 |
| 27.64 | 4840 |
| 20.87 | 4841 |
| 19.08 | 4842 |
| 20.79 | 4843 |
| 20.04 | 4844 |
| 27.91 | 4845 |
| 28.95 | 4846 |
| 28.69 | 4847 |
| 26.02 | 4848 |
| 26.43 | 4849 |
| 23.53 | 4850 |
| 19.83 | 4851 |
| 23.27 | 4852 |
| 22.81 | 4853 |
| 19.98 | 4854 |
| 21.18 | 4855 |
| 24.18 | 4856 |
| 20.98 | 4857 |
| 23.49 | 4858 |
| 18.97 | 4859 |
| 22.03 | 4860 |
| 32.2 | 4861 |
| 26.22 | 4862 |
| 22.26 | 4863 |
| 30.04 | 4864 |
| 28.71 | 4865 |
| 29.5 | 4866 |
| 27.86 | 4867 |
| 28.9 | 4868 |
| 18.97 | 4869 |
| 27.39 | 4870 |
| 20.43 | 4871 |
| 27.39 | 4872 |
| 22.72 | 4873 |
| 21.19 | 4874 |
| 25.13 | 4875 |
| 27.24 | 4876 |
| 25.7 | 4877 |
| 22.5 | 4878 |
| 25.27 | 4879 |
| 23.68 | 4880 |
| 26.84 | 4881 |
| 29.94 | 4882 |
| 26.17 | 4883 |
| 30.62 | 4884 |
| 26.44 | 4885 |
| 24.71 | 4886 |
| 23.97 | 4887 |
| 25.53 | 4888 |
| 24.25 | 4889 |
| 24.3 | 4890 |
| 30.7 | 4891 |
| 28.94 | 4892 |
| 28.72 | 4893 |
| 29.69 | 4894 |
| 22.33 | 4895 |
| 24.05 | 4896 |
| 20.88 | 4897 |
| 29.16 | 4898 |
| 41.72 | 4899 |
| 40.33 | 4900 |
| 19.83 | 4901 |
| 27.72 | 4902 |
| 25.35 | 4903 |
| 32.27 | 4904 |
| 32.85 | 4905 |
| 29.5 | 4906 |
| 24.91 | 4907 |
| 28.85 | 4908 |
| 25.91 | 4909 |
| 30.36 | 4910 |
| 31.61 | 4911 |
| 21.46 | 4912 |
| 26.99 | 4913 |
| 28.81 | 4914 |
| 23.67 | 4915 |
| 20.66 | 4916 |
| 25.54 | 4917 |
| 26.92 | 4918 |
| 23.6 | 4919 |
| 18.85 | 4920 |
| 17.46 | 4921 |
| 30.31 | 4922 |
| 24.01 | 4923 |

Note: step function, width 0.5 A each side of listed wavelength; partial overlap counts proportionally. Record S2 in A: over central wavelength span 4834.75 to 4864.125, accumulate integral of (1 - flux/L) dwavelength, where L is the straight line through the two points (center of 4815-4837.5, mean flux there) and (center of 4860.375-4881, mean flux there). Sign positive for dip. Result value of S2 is 2.0 A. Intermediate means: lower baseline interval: 26.4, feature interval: 24.2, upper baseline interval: 25.7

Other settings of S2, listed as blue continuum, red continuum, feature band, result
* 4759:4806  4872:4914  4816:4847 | 1.3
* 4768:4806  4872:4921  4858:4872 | 0.5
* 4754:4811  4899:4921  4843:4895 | 3.2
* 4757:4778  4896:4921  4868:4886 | 1.0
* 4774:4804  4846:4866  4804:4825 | -0.6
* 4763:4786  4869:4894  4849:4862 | 1.4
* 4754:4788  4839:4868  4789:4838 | -2.8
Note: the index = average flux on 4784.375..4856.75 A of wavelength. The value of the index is 26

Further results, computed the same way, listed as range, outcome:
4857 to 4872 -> 25.4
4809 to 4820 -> 25.8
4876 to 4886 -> 26.3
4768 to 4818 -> 26.9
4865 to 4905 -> 26.7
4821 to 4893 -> 25.3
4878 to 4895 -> 26.6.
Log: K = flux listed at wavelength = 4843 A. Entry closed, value 20.79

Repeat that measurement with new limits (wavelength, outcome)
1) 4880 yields 23.68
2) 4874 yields 21.19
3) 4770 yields 22.93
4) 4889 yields 24.25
